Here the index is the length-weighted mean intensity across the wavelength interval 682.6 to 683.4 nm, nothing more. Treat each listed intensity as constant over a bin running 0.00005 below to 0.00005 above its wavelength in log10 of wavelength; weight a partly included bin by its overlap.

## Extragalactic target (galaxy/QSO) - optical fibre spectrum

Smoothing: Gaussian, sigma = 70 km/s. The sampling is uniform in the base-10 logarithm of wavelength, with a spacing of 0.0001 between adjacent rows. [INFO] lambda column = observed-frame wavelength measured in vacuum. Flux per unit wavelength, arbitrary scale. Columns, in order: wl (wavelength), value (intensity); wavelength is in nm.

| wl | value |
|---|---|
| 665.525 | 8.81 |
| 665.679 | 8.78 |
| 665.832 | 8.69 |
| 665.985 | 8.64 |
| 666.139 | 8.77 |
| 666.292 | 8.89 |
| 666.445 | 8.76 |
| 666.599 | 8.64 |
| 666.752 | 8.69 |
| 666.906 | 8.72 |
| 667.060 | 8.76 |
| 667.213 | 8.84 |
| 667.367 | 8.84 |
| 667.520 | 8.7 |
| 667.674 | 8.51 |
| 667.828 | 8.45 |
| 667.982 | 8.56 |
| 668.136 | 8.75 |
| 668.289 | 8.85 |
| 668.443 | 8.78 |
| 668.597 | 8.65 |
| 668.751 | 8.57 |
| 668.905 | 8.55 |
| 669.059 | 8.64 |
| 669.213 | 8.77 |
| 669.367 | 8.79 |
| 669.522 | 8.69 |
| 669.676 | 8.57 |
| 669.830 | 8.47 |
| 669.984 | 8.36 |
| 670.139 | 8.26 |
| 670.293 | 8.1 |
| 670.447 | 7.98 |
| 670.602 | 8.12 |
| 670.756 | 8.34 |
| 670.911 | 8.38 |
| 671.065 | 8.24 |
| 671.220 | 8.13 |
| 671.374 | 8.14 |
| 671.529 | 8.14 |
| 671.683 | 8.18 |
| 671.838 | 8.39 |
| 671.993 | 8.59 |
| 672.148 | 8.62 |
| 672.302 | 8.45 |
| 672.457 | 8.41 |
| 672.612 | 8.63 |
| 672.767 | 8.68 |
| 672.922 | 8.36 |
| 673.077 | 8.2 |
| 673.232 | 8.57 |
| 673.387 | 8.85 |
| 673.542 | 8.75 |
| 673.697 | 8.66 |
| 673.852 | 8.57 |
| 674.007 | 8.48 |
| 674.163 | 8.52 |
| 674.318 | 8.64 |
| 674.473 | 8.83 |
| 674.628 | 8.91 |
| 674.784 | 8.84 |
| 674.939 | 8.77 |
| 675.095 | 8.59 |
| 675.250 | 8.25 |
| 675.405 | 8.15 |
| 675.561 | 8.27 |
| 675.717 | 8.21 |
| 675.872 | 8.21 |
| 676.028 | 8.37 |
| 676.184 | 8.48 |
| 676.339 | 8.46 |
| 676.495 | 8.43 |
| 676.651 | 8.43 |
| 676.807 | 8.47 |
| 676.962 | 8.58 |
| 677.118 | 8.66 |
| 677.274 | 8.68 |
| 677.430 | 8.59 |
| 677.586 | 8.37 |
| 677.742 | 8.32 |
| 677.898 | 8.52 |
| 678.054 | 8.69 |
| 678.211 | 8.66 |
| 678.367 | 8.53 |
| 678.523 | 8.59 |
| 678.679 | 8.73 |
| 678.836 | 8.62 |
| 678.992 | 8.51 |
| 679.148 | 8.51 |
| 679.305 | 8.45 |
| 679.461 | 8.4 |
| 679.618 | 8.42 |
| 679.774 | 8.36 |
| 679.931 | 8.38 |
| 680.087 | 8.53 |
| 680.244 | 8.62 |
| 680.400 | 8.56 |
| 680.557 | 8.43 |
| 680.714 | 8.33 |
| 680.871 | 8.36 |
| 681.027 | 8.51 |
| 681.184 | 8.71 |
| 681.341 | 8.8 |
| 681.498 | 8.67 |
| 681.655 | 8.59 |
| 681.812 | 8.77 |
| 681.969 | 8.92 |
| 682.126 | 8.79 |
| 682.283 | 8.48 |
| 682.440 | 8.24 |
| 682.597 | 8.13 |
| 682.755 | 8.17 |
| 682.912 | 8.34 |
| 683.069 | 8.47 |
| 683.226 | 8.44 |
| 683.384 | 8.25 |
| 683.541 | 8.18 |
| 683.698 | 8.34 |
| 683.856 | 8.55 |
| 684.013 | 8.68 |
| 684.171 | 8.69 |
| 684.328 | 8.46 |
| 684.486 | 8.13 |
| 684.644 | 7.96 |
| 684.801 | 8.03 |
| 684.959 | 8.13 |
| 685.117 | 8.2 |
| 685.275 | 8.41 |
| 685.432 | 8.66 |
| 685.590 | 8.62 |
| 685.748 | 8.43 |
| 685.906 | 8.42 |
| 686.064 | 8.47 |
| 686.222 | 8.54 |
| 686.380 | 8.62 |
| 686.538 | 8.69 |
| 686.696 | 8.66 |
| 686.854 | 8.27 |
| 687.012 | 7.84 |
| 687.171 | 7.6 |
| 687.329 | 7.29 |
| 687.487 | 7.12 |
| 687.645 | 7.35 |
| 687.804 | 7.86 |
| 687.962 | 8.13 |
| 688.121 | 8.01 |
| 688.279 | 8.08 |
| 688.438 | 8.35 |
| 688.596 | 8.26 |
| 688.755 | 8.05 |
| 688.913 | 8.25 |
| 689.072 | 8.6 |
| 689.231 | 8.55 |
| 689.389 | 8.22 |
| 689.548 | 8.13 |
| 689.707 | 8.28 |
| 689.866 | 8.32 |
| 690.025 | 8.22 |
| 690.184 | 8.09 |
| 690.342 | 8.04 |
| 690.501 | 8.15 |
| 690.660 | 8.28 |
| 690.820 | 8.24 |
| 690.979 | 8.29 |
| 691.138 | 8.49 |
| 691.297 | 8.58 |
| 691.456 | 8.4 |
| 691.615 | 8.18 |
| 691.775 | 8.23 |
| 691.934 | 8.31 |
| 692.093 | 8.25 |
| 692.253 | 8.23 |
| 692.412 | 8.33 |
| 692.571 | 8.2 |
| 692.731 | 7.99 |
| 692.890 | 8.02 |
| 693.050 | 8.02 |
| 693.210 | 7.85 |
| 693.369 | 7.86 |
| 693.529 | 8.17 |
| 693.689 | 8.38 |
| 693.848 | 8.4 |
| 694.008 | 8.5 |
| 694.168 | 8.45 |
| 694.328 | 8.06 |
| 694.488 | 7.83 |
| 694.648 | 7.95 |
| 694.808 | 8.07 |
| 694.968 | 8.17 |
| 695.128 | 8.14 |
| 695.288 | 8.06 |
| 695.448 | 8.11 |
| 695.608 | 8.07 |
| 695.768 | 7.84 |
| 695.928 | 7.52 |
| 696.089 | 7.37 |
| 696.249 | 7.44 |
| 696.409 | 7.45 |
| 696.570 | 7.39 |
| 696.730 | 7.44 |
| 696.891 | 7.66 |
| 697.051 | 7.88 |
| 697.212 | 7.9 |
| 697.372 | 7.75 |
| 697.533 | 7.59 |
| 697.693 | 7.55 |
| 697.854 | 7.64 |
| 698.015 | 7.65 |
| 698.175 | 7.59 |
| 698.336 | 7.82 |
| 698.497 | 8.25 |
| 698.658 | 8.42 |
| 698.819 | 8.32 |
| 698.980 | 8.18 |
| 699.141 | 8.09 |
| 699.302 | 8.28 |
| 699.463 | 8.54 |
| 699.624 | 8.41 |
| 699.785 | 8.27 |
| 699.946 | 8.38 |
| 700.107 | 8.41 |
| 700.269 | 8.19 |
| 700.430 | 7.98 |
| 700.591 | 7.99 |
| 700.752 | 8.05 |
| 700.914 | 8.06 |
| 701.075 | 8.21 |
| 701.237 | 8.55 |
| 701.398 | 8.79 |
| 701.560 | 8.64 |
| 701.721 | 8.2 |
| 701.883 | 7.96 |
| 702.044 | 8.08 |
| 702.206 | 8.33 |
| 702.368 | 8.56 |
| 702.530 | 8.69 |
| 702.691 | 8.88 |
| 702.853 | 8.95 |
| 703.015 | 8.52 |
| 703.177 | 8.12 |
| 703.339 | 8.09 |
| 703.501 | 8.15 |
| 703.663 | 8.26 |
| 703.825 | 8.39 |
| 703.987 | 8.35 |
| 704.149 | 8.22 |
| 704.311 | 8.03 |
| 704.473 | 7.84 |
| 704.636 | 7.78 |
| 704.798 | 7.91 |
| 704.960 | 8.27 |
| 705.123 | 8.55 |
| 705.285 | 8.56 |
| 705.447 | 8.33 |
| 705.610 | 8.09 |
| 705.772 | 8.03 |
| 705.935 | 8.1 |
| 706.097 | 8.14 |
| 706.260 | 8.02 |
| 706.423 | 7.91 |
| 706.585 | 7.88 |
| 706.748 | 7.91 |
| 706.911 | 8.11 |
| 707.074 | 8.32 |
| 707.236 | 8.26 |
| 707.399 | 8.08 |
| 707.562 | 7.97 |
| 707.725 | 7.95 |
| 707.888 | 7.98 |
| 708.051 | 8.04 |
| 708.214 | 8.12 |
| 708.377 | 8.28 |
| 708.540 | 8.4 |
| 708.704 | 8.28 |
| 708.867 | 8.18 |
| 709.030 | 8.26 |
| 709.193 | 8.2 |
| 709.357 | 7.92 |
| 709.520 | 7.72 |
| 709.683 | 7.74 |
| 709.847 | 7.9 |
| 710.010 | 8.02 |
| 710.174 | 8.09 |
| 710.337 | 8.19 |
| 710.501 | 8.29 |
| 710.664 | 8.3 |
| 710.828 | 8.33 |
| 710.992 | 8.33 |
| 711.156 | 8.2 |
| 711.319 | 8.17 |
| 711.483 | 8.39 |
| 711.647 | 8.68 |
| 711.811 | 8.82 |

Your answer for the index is 8.31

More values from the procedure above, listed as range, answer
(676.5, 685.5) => 8.47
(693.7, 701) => 7.98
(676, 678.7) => 8.53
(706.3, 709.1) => 8.11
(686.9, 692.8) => 8.13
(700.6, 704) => 8.36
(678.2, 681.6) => 8.53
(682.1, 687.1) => 8.38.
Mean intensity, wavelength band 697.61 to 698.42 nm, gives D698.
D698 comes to 7.66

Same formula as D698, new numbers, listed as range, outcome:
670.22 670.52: 8.05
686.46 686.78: 8.67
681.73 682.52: 8.64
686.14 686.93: 8.56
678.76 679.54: 8.5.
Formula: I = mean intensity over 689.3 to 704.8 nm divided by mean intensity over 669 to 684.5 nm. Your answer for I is 0.96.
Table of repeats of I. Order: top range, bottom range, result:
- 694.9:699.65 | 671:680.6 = 0.93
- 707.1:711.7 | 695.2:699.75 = 1.04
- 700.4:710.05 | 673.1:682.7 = 0.96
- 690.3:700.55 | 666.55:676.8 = 0.95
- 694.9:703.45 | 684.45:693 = 0.99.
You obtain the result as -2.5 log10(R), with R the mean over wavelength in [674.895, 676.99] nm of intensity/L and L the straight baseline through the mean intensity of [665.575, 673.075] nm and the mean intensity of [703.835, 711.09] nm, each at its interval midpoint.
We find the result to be 0.009 mag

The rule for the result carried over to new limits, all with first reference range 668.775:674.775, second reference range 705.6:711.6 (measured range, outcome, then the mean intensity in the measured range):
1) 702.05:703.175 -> -0.052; 8.58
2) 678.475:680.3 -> -0.013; 8.51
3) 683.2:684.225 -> -0.010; 8.44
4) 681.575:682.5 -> -0.034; 8.64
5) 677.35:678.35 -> -0.013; 8.52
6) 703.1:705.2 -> 0.001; 8.15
